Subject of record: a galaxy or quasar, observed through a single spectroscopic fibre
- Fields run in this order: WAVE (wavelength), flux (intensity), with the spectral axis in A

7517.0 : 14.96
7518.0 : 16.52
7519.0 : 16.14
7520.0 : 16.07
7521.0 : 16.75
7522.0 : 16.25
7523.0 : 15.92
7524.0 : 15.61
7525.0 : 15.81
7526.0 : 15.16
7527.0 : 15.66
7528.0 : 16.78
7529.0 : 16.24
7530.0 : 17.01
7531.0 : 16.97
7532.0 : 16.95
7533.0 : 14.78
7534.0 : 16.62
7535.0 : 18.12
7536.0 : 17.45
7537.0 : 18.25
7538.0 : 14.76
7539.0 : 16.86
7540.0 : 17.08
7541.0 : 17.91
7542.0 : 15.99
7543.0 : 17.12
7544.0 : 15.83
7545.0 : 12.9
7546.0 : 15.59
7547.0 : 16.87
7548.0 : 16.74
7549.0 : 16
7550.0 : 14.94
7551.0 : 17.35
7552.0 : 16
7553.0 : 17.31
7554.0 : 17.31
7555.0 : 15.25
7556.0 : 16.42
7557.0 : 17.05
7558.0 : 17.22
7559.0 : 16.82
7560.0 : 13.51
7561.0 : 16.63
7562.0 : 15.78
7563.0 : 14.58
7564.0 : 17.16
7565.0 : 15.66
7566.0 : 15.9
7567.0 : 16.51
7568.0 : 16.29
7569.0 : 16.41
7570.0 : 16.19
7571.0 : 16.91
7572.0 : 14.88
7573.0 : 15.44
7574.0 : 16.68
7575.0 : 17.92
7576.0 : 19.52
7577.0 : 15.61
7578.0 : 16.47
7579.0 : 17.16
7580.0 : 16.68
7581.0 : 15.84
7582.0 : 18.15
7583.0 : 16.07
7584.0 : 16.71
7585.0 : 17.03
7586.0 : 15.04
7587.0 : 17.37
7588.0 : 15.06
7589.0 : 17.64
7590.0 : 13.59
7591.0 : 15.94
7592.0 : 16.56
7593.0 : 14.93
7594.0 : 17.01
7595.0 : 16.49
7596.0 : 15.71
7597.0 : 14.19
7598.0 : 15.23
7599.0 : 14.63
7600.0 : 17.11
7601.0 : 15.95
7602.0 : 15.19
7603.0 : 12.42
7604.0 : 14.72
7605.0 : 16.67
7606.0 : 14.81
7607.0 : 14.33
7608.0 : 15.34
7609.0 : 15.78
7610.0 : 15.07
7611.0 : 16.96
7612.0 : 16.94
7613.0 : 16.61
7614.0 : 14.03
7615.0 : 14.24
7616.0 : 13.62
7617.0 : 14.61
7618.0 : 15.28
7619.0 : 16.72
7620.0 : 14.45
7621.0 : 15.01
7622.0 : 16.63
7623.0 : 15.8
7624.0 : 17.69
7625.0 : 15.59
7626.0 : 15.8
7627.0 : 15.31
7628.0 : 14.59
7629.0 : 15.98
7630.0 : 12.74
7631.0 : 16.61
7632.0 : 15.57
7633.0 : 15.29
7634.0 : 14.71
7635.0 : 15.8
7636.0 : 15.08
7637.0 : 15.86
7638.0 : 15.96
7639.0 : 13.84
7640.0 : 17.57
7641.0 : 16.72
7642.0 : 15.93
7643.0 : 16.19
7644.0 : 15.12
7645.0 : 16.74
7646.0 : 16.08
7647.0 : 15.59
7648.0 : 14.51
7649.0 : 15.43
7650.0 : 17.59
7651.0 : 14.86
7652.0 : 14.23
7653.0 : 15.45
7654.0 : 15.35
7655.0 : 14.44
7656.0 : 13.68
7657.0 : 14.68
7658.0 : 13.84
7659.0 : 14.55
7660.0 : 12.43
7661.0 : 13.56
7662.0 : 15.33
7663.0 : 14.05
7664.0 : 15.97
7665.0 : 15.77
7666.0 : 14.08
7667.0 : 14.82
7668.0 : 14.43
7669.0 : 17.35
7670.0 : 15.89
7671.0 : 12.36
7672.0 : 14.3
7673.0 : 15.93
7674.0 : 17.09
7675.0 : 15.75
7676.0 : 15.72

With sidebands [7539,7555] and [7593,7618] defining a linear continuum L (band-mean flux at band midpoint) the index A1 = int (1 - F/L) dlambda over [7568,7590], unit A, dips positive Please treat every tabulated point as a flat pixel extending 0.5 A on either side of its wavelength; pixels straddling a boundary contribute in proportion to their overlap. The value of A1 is -1.1 A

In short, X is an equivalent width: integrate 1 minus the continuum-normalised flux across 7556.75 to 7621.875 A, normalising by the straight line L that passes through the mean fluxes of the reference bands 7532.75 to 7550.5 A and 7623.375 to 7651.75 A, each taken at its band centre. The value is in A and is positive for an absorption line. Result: 0.5 A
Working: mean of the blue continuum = 16.3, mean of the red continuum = 15.7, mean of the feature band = 15.9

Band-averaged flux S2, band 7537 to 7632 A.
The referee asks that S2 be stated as 15.9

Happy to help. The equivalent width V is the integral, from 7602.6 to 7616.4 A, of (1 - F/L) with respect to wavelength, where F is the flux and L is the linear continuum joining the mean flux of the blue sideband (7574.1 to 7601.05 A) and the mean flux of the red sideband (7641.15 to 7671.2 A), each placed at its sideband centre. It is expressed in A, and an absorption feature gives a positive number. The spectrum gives 0.66 A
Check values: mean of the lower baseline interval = 16.3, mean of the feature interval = 15.1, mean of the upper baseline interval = 15.1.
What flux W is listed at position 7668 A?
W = 14.43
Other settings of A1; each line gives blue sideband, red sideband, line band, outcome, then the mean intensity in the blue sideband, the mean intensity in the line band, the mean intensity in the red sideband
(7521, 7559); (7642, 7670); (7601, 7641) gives 0.2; 16.4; 15.4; 15.1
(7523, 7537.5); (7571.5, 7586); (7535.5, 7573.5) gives 0.8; 16.5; 16.2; 16.7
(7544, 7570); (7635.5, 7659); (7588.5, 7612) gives 0.4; 16.1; 15.5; 15.4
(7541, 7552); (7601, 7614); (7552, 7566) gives -0.3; 16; 16.2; 15.4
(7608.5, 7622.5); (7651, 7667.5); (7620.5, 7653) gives -1.4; 15.4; 15.6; 14.5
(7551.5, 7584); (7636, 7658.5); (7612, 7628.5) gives 0.4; 16.4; 15.4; 15.4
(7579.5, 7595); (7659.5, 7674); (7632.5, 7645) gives -0.3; 16.2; 15.7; 14.8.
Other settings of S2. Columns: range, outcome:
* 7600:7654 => 15.5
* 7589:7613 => 15.5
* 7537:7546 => 16.2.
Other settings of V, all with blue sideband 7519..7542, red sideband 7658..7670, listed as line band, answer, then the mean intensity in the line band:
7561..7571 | -0.06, 16.1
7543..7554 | 0.12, 16.1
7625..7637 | -0.06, 15.3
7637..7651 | -0.82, 15.9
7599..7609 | 0.23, 15.2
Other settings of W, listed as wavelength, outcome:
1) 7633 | 15.29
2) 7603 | 12.42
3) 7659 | 14.55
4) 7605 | 16.67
